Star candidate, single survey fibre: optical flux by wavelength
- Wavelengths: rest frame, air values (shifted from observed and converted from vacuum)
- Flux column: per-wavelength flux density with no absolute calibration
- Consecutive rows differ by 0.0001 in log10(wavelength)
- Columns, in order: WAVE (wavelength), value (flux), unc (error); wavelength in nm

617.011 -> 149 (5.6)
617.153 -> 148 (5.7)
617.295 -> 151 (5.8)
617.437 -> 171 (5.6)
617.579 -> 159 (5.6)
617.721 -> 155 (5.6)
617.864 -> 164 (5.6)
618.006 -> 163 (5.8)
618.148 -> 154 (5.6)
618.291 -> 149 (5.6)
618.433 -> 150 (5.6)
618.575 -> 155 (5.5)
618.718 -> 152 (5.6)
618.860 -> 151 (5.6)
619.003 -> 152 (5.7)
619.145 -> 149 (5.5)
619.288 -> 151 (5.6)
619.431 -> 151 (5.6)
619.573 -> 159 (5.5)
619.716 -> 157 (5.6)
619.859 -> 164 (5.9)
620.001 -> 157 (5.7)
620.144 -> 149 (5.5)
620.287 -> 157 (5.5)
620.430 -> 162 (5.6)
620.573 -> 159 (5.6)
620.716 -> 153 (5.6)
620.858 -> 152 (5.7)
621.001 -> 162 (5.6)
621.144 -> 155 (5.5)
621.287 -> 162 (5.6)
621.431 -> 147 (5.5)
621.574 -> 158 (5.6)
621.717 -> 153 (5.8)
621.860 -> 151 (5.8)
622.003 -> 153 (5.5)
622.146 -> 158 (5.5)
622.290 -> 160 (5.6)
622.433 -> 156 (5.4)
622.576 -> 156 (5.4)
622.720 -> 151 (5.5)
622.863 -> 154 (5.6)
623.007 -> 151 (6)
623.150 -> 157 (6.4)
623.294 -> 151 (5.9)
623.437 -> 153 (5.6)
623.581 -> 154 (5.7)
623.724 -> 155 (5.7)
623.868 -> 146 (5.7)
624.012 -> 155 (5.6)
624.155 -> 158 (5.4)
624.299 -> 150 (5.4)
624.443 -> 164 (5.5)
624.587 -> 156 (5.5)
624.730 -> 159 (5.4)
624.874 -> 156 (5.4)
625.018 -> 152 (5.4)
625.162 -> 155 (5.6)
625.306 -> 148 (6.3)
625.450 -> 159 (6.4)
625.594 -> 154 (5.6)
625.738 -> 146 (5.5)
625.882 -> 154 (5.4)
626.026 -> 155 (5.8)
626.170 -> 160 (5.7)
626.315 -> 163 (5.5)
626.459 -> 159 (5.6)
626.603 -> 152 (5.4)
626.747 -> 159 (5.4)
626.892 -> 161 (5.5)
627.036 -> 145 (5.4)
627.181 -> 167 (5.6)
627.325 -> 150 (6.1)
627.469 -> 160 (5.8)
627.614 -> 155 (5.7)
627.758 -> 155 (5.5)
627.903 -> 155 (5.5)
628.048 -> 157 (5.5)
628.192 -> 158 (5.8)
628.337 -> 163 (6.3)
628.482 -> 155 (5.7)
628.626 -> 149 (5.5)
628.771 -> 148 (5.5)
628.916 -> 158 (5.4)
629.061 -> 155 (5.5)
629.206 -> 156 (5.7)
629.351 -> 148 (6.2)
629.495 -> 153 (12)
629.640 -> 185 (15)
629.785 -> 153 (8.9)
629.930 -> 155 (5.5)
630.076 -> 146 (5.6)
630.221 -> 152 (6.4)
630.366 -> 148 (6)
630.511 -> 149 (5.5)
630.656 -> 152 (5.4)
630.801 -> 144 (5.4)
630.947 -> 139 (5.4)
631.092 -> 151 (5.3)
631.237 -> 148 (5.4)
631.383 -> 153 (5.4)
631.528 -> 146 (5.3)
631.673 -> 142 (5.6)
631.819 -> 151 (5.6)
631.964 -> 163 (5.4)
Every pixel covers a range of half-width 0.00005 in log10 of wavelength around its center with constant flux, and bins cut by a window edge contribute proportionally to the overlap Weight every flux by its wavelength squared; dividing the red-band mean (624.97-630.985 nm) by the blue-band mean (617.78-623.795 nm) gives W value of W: 1.02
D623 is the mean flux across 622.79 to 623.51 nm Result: 153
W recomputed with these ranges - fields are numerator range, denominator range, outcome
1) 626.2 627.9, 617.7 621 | 1.04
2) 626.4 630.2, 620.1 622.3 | 1.03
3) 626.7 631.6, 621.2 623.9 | 1.02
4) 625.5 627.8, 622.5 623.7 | 1.03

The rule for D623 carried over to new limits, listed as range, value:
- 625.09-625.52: 154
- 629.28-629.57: 151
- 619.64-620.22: 157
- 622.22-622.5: 158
